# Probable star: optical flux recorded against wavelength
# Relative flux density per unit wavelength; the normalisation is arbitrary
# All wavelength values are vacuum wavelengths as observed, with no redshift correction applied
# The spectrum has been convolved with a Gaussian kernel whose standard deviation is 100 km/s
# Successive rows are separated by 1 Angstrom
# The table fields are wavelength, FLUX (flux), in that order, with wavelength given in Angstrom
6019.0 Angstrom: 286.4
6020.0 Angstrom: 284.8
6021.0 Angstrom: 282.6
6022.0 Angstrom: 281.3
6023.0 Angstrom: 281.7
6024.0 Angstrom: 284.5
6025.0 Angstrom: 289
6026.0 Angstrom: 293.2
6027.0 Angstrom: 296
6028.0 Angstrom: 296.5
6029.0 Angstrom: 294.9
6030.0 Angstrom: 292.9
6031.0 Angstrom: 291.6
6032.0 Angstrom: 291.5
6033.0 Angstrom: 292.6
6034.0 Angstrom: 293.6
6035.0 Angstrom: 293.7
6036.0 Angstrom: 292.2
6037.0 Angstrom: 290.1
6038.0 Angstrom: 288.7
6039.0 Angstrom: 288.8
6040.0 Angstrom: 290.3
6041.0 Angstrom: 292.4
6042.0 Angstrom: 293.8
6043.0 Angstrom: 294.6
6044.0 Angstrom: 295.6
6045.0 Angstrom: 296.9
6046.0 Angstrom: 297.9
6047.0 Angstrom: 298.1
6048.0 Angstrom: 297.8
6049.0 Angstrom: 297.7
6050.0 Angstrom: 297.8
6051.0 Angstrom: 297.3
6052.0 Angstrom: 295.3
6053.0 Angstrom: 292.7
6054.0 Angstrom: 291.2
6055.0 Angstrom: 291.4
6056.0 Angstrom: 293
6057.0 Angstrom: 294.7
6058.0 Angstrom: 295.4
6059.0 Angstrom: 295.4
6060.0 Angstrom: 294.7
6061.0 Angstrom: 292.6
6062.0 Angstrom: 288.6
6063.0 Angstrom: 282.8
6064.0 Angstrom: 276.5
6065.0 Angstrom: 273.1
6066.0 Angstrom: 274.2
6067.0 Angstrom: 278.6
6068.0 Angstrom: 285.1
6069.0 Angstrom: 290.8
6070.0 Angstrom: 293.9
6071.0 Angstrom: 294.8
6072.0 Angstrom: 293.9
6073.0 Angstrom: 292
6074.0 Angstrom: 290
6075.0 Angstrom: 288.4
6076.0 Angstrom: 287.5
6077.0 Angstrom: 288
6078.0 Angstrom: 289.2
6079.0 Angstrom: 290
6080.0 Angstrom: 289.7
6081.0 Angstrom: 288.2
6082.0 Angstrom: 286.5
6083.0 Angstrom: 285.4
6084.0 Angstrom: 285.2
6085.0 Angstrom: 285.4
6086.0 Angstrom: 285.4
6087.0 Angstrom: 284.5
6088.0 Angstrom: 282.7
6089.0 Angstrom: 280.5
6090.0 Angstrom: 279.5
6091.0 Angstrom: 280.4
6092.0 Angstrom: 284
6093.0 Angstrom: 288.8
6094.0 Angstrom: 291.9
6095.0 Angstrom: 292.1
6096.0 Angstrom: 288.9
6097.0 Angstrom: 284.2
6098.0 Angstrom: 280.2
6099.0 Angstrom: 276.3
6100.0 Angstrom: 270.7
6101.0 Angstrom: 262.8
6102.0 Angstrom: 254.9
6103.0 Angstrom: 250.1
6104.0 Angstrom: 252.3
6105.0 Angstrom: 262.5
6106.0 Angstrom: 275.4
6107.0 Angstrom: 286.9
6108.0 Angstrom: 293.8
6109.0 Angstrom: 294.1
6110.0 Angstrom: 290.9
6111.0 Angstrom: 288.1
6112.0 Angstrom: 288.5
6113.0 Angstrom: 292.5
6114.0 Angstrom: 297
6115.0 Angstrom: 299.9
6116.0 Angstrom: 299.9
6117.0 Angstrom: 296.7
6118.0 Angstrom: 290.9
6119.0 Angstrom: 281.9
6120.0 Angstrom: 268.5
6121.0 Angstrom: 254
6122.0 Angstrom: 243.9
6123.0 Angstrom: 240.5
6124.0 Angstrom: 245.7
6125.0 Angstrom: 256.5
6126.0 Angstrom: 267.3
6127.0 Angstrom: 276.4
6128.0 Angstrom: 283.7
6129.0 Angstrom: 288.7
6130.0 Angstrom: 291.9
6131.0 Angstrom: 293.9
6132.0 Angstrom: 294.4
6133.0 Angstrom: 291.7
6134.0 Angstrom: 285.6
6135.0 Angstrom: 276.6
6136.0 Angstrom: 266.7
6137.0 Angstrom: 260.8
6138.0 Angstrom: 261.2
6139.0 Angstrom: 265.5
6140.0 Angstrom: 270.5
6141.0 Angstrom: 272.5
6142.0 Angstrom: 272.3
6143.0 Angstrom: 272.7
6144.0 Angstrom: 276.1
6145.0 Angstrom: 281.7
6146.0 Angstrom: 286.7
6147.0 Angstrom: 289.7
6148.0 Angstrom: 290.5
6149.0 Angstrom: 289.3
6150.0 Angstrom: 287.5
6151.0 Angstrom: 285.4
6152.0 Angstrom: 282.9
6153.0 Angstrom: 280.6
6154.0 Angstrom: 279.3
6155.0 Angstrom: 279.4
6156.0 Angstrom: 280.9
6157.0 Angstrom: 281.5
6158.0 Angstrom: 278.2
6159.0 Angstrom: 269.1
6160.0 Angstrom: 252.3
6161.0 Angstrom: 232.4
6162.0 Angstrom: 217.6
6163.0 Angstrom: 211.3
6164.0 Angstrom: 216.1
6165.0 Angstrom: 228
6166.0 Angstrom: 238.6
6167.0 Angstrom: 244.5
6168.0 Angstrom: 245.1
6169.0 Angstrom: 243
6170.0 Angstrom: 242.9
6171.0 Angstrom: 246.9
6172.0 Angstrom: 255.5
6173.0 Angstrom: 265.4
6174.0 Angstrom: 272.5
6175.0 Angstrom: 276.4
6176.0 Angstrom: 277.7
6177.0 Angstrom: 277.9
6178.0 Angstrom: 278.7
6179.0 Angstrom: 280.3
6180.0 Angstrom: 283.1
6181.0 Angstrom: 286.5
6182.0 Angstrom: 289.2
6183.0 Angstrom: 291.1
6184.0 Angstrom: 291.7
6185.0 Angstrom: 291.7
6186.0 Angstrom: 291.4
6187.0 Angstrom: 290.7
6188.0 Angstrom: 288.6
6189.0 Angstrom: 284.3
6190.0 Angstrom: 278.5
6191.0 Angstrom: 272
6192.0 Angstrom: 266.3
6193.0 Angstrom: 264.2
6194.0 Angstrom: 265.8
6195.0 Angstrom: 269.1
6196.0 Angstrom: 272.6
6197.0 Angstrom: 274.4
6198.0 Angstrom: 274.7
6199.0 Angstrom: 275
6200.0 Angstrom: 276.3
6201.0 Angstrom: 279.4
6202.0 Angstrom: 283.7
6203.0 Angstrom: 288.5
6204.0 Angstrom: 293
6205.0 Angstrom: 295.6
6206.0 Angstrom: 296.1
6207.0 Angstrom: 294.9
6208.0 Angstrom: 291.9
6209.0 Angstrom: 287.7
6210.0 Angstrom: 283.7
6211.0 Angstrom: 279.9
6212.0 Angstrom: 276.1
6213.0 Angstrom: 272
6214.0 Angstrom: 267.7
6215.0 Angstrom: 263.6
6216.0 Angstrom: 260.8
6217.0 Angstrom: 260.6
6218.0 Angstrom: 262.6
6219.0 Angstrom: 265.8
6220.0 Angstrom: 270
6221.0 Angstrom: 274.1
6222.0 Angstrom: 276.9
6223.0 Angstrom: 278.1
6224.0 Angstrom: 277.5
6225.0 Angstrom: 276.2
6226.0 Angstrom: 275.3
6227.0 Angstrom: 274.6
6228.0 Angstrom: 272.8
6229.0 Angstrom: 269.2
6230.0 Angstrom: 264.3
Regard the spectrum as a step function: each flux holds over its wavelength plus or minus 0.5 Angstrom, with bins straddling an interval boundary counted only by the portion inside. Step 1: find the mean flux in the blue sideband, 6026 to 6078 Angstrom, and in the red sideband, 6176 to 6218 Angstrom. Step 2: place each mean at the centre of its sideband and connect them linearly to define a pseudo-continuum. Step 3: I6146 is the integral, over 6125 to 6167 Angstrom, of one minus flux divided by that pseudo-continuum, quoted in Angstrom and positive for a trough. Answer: 2.0 Angstrom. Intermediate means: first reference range 292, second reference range 280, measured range 270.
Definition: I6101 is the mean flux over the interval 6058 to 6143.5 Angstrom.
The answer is 281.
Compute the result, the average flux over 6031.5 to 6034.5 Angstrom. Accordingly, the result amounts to 293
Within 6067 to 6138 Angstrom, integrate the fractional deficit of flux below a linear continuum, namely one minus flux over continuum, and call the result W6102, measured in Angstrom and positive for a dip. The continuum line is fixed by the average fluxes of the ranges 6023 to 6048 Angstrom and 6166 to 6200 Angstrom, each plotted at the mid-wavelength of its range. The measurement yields 0.6 Angstrom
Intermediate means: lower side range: 293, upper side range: 273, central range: 281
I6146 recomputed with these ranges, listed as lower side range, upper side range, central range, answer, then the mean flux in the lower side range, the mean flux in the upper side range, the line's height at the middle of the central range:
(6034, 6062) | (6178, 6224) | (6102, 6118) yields 0.2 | 294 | 279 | 288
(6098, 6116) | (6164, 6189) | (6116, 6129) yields 0.4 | 279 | 269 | 277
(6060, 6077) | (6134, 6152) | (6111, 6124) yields 0.1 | 287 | 277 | 280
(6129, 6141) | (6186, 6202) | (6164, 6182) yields 1.0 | 278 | 276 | 277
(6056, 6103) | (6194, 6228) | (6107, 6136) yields 0.1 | 285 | 277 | 282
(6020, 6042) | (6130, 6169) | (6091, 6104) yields 0.1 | 290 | 268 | 278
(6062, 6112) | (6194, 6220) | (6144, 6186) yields 1.7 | 283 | 277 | 279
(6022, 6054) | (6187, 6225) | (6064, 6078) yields 0.2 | 293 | 277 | 290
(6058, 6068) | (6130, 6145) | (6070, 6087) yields -0.3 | 285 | 276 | 283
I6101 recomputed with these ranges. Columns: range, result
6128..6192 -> 272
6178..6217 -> 281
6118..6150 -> 275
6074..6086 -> 288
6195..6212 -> 284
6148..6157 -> 283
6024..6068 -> 292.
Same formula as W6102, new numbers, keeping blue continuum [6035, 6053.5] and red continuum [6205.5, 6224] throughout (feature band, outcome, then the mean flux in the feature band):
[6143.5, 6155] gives -0.1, 284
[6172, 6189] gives -0.2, 283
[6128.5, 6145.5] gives 0.4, 278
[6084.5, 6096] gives 0.2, 285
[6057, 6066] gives 0.2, 287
